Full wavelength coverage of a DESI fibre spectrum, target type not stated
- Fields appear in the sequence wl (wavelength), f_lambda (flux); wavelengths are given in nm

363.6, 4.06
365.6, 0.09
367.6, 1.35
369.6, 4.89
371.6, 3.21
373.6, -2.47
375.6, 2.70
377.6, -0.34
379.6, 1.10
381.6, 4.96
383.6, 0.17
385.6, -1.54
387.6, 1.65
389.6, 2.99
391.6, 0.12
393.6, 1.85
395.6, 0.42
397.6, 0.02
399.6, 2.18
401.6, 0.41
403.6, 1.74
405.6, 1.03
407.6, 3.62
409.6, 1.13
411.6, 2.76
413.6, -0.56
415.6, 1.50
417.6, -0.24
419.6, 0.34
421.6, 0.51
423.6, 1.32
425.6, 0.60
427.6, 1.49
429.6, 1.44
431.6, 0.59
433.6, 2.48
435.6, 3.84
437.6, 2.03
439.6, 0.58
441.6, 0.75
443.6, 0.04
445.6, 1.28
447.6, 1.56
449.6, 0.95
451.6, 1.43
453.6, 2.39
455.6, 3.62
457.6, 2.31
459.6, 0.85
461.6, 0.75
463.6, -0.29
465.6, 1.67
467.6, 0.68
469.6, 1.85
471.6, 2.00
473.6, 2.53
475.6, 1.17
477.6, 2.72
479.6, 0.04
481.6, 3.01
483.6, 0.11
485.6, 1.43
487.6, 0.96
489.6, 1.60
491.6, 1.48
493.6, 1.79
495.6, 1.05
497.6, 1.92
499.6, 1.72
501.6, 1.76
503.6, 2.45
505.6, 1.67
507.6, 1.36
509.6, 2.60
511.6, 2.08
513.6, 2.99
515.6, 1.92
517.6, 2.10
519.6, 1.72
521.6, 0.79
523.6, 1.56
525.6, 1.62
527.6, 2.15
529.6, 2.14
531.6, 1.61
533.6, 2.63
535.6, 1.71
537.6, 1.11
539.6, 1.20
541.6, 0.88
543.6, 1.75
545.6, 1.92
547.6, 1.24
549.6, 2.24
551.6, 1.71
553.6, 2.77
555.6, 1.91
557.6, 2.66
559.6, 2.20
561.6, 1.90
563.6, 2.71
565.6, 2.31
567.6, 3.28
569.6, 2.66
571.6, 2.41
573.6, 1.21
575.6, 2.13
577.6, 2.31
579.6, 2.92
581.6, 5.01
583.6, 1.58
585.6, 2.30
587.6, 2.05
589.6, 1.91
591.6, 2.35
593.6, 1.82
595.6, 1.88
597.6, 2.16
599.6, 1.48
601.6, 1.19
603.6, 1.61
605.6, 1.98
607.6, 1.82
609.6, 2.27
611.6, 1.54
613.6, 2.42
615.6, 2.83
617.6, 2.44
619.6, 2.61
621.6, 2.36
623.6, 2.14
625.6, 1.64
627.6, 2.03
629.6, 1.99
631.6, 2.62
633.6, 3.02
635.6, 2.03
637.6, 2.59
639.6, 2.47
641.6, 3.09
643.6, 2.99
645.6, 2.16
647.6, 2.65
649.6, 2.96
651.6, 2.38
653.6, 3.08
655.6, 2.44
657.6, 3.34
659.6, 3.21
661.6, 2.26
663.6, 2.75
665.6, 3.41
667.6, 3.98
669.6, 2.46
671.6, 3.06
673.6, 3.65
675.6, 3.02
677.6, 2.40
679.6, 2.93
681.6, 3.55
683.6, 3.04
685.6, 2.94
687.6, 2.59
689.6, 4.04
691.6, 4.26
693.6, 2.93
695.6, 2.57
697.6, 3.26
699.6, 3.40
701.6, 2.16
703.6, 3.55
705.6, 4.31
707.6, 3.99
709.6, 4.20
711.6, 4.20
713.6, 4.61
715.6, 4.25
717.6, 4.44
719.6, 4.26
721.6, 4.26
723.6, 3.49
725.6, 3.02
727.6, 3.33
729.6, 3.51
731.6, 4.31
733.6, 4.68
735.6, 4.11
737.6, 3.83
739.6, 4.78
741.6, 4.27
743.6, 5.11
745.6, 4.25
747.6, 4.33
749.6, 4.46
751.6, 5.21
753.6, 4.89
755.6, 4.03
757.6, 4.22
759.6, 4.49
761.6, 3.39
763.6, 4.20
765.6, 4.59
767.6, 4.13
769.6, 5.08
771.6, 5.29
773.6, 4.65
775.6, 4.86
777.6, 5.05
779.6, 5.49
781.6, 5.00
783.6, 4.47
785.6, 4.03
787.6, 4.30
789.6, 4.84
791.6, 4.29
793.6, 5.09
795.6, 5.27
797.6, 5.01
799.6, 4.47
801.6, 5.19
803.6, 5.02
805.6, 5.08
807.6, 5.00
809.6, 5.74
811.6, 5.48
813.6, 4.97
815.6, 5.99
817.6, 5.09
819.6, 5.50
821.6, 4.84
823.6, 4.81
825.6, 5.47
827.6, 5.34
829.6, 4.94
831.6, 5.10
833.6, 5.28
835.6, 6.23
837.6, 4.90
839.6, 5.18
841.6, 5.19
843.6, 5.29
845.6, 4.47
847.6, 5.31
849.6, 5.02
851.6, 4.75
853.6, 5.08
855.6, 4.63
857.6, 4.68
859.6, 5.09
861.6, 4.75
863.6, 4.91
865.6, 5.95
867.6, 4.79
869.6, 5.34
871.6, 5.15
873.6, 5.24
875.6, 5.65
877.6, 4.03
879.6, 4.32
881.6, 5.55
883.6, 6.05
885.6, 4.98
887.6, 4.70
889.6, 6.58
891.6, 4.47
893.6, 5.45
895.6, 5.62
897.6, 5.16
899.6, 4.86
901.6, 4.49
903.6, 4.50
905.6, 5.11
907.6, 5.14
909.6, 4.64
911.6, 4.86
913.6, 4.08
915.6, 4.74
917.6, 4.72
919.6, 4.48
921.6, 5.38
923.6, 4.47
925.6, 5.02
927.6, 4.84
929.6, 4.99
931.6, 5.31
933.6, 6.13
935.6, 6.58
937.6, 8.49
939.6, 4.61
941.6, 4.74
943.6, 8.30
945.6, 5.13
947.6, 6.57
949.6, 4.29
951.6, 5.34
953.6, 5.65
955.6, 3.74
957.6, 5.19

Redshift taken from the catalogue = 0.766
